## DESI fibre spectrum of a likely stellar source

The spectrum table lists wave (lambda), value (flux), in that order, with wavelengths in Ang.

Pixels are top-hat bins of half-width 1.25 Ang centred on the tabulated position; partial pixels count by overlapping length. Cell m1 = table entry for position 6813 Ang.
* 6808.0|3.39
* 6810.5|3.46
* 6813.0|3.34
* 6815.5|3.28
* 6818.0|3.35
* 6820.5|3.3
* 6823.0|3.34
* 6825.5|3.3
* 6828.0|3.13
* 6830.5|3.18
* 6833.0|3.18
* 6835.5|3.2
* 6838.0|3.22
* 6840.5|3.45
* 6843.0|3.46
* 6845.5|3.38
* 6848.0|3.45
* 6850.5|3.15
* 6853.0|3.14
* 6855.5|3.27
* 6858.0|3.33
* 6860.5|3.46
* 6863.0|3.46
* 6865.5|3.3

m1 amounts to 3.34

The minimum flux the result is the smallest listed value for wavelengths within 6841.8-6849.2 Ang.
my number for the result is 3.38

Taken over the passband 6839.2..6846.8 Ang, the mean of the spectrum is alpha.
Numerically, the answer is 3.43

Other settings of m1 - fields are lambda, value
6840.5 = 3.45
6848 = 3.45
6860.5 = 3.46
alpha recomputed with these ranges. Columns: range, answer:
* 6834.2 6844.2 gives 3.33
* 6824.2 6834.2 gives 3.2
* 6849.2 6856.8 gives 3.19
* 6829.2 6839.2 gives 3.19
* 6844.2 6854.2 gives 3.28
